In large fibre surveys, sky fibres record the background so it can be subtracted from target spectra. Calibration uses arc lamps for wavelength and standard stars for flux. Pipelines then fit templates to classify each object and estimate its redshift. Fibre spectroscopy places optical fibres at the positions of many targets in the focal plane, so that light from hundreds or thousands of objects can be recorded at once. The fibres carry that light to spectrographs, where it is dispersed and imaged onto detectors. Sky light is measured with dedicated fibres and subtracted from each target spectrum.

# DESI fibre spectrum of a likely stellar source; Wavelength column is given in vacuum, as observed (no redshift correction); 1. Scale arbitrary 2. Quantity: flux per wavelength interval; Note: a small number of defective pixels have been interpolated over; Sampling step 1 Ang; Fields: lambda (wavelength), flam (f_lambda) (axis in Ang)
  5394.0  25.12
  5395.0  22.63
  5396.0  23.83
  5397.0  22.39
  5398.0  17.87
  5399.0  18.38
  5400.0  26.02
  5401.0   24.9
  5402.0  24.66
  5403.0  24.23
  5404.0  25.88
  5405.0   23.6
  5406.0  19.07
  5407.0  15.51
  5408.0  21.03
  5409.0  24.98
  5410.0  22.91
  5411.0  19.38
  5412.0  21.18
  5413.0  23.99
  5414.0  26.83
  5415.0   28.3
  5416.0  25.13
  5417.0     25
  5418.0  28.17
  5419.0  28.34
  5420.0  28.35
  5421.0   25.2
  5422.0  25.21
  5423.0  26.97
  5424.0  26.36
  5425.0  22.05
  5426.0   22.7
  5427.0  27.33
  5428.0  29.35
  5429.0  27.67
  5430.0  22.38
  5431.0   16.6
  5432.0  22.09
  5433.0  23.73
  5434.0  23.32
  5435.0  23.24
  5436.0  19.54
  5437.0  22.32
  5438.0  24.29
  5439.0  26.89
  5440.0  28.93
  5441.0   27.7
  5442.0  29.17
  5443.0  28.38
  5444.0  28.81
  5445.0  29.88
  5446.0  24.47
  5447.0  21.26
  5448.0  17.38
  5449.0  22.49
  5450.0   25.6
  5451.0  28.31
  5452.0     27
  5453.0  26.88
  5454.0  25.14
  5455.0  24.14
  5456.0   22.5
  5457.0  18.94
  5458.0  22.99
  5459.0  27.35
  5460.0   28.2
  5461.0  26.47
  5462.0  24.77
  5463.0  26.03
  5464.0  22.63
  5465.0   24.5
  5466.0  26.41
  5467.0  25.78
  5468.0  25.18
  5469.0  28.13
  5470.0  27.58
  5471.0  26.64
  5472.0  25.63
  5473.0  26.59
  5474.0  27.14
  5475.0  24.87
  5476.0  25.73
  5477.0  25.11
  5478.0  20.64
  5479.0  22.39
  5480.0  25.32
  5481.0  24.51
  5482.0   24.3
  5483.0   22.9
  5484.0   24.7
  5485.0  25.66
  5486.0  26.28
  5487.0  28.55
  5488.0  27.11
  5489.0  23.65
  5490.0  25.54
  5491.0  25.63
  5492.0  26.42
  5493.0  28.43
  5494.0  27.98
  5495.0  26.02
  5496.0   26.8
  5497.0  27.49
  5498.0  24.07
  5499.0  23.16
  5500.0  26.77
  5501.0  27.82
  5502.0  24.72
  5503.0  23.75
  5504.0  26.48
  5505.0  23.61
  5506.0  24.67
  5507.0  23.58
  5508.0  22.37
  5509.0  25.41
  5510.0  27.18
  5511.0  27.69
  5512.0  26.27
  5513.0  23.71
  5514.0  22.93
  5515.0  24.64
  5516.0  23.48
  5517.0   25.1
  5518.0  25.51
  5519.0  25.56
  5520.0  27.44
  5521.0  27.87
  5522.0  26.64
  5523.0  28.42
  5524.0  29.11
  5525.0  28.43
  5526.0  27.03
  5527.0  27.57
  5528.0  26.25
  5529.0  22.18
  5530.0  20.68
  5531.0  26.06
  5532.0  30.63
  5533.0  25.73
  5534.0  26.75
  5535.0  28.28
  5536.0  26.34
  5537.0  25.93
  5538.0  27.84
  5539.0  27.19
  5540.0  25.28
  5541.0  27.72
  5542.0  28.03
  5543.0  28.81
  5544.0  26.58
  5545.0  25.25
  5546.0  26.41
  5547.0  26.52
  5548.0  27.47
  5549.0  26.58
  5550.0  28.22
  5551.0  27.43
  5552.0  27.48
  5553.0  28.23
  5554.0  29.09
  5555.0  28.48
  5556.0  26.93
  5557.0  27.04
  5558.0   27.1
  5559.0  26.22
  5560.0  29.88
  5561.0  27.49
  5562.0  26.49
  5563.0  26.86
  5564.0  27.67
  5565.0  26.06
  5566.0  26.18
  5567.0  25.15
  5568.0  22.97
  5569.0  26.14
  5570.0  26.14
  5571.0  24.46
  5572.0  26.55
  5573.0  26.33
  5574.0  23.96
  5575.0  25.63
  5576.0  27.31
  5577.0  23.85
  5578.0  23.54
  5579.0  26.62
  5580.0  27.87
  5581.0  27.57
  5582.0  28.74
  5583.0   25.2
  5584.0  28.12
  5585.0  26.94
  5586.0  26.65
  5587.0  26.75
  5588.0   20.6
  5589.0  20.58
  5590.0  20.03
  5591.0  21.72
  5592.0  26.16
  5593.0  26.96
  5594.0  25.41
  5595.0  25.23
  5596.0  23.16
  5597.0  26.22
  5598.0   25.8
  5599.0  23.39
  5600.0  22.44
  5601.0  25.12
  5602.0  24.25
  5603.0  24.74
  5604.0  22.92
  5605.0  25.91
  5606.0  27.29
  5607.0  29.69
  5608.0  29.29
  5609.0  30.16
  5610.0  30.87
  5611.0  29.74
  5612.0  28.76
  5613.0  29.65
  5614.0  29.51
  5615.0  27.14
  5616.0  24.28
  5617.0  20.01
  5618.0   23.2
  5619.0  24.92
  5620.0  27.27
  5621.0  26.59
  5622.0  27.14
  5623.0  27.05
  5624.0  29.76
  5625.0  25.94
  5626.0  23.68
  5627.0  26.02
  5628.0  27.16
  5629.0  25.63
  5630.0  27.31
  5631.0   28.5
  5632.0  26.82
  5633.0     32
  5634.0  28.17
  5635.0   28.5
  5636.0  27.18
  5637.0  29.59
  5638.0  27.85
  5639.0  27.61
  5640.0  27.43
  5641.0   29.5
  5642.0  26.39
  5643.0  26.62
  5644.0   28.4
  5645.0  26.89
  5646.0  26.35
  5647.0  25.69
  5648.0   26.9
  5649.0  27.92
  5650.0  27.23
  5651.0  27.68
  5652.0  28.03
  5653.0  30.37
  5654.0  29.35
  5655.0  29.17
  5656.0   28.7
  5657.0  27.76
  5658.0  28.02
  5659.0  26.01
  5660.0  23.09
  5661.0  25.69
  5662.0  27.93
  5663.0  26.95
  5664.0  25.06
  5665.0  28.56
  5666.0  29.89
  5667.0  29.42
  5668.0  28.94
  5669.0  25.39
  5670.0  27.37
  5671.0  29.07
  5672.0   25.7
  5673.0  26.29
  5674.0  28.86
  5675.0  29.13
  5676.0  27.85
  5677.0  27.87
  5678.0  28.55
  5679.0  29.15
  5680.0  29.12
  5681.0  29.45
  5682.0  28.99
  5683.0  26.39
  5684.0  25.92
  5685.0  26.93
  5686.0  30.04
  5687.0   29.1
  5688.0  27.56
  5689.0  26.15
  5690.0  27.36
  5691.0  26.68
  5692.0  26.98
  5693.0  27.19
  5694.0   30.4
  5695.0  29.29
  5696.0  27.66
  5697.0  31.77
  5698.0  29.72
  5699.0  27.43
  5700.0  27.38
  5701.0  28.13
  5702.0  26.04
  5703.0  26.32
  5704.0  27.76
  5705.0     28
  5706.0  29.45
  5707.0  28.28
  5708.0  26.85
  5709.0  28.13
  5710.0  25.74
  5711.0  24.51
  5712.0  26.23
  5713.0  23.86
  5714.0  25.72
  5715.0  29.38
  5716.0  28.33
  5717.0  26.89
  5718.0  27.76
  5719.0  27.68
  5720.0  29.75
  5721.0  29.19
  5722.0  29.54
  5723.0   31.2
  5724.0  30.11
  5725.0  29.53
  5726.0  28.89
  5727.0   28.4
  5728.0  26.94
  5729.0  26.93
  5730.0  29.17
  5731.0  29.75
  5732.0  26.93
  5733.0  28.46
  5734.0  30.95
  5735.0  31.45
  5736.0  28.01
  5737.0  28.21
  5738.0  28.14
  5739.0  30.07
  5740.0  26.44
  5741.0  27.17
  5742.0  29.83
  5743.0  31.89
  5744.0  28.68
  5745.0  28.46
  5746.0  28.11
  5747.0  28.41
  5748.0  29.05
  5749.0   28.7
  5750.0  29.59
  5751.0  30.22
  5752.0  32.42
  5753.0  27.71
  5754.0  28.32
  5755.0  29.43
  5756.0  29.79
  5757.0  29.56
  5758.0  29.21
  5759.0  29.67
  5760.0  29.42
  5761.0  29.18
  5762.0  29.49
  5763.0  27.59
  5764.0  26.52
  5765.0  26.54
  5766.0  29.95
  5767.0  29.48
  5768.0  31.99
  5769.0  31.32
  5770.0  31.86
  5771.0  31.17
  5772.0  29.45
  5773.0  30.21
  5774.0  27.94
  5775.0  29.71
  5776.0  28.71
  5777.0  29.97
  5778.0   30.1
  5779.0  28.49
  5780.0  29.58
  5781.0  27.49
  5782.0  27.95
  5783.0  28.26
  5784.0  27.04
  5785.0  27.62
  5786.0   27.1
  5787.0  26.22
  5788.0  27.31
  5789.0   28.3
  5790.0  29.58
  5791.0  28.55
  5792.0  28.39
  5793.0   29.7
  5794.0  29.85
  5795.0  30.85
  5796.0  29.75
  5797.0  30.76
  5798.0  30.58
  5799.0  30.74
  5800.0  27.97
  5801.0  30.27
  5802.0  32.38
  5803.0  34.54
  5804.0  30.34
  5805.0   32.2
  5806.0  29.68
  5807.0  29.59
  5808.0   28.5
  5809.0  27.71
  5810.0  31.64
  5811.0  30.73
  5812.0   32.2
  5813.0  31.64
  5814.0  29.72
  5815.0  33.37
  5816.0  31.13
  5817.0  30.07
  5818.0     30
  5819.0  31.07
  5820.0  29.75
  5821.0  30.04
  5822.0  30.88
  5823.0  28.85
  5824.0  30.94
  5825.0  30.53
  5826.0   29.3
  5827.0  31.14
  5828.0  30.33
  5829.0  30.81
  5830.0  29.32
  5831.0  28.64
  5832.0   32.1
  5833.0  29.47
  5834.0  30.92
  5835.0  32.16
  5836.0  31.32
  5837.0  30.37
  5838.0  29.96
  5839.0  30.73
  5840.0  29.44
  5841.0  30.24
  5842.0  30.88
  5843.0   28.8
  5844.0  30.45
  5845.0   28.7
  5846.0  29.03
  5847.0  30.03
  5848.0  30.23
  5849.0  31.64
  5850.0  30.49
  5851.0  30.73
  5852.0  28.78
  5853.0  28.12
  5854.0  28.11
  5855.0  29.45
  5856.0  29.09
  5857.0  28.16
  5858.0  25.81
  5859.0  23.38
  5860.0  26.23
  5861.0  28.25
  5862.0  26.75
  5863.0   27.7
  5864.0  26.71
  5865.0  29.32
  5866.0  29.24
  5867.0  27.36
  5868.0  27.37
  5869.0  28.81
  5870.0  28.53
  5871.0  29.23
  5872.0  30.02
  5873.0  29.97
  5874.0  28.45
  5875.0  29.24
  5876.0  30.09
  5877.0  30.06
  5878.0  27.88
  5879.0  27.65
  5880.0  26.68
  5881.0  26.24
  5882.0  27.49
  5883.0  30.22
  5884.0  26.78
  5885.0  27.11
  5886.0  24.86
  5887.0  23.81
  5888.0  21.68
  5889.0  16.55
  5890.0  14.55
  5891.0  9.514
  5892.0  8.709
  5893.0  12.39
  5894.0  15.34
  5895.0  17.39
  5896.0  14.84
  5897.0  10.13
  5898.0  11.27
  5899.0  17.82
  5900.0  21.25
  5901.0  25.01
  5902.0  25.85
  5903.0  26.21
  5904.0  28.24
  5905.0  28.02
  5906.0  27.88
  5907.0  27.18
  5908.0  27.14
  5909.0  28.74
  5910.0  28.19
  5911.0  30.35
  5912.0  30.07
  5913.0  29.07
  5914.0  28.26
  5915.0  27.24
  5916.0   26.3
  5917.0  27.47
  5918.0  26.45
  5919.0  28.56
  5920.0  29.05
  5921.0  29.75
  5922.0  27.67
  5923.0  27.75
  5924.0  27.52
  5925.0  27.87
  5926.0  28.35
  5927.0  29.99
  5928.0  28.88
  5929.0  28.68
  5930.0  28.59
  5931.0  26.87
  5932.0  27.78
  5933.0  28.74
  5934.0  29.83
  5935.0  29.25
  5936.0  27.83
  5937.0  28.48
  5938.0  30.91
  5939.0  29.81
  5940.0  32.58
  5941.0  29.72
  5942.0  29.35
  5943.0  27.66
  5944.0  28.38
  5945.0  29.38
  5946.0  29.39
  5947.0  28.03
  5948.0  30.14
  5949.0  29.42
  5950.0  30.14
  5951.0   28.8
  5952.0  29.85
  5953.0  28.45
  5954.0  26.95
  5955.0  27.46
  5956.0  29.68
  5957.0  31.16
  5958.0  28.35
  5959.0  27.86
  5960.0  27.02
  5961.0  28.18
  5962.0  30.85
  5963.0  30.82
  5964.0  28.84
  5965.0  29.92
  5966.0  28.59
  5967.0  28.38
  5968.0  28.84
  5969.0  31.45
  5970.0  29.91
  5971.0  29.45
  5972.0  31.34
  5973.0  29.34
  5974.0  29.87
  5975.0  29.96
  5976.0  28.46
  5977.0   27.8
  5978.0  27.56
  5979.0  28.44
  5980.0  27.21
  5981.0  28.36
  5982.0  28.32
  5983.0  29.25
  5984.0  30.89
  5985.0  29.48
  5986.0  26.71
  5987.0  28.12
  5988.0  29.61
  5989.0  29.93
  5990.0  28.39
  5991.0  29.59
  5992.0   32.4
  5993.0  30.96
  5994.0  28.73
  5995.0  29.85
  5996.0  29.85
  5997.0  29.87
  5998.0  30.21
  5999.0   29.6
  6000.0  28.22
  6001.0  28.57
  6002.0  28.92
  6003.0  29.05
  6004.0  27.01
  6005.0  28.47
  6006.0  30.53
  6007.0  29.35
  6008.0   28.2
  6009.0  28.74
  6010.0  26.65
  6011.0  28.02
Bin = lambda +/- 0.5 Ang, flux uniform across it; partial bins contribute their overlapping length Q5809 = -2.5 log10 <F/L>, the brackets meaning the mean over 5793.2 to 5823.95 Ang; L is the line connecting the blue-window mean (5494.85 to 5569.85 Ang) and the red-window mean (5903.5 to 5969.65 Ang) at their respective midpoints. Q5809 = -0.095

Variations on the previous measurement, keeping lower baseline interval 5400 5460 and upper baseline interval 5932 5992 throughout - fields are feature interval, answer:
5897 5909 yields 0.20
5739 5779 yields -0.07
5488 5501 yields -0.04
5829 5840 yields -0.09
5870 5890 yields 0.07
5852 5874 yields 0.01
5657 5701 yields -0.04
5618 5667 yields -0.04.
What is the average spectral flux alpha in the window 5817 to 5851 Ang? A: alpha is 30.3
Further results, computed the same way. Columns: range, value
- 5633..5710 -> 27.8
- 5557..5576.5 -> 26.3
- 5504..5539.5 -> 26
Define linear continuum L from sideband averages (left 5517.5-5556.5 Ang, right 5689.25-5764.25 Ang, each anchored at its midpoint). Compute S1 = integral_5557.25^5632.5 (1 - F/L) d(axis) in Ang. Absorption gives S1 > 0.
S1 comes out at 3.7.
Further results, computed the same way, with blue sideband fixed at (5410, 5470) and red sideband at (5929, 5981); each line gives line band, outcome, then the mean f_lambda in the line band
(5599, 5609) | 0.18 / 25.8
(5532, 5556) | -1.31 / 27.3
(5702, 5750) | -1.74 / 28.3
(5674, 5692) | -0.71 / 28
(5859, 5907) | 7.29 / 24.2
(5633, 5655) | -1.06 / 27.9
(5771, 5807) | -2.09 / 29.4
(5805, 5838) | -2.86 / 30.5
